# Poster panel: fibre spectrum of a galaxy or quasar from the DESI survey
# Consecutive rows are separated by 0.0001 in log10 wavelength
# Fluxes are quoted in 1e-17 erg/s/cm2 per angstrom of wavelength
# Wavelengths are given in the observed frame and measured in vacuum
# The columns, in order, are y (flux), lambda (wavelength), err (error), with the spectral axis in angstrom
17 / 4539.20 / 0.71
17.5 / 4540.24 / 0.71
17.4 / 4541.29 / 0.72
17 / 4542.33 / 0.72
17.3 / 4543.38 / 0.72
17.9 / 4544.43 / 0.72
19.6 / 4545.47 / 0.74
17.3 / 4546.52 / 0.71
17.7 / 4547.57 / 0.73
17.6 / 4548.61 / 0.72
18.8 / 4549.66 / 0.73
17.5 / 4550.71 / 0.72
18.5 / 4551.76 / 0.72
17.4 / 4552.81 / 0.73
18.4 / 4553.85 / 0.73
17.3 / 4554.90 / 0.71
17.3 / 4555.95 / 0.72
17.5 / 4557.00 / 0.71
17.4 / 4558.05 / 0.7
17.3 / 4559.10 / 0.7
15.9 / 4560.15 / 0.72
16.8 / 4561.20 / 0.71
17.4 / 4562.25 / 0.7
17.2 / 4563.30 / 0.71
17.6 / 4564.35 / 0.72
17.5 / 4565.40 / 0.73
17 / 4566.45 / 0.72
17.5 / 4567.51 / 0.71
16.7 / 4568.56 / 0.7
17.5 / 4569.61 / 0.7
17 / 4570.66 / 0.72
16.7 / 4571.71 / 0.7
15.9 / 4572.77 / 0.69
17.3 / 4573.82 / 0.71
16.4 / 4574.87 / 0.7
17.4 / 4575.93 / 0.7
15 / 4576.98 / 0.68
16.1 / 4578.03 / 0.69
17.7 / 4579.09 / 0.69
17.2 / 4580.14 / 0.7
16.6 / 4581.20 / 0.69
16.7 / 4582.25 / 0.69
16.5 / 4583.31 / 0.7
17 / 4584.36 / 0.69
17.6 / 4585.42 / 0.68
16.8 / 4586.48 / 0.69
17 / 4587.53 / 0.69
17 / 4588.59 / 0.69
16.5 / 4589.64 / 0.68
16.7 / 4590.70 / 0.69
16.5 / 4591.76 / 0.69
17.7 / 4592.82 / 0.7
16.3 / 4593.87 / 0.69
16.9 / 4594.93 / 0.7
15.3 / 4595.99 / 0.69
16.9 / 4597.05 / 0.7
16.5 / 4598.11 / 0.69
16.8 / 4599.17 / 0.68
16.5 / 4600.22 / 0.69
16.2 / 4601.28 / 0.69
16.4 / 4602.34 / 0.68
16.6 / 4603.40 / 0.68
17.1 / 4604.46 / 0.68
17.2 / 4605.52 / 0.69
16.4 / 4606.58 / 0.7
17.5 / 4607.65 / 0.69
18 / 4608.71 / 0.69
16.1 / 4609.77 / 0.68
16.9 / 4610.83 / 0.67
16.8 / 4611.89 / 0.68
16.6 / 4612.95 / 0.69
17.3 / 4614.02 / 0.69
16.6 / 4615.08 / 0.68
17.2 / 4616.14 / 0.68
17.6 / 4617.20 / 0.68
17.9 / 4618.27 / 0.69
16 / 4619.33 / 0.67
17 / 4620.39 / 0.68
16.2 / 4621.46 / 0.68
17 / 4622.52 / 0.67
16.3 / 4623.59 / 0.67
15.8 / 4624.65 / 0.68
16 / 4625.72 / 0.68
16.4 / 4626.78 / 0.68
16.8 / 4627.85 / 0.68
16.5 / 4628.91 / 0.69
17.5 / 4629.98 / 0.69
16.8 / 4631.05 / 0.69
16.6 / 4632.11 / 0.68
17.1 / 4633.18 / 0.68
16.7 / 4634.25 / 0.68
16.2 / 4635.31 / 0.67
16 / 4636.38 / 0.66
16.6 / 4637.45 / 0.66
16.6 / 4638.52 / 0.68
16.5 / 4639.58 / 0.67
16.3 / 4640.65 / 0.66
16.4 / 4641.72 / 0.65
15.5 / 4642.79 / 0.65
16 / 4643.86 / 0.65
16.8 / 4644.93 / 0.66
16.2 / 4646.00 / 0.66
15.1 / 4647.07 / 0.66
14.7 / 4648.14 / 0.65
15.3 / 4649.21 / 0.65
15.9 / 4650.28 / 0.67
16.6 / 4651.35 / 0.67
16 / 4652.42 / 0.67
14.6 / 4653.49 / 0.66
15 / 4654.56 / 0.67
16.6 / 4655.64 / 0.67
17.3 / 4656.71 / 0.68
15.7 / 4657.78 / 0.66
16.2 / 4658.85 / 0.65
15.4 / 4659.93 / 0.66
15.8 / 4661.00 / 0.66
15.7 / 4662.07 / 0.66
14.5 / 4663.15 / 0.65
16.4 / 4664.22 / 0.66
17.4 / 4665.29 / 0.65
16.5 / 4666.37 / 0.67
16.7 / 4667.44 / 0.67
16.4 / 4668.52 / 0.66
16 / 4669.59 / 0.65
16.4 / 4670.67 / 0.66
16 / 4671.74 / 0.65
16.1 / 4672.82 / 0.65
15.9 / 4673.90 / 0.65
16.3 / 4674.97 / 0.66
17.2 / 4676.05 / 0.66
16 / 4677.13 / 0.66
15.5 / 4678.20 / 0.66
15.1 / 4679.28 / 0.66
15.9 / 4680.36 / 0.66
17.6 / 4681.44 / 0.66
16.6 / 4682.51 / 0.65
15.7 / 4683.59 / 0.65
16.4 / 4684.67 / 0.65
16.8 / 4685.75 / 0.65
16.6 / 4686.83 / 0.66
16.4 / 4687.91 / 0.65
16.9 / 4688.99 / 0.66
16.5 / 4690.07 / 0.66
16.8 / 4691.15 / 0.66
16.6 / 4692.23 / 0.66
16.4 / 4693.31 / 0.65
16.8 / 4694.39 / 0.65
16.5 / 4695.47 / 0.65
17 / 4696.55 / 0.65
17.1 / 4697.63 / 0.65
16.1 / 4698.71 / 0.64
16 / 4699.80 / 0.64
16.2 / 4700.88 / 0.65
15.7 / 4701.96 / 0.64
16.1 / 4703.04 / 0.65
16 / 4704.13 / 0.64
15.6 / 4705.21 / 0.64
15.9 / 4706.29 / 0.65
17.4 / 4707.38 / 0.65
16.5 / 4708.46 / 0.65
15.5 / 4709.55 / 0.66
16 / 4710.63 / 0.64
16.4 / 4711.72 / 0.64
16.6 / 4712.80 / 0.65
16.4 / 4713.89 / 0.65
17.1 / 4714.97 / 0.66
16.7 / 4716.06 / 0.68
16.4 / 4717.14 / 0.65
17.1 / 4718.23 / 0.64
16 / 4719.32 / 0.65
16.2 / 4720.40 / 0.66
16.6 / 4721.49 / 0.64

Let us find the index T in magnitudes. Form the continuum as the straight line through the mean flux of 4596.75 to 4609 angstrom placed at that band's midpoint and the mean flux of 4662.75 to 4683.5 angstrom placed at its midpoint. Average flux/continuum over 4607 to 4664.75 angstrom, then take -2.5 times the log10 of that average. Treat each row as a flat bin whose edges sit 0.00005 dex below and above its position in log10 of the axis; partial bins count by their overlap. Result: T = 0.01 mag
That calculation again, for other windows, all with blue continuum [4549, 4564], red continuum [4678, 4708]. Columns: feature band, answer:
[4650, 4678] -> 0.034 mag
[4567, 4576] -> 0.028 mag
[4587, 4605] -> 0.033 mag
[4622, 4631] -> 0.024 mag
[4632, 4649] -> 0.041 mag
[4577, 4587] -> 0.030 mag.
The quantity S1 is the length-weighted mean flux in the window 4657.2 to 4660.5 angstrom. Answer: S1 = 15.8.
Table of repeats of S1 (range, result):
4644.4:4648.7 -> 15.7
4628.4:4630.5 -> 17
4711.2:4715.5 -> 16.6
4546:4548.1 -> 17.5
